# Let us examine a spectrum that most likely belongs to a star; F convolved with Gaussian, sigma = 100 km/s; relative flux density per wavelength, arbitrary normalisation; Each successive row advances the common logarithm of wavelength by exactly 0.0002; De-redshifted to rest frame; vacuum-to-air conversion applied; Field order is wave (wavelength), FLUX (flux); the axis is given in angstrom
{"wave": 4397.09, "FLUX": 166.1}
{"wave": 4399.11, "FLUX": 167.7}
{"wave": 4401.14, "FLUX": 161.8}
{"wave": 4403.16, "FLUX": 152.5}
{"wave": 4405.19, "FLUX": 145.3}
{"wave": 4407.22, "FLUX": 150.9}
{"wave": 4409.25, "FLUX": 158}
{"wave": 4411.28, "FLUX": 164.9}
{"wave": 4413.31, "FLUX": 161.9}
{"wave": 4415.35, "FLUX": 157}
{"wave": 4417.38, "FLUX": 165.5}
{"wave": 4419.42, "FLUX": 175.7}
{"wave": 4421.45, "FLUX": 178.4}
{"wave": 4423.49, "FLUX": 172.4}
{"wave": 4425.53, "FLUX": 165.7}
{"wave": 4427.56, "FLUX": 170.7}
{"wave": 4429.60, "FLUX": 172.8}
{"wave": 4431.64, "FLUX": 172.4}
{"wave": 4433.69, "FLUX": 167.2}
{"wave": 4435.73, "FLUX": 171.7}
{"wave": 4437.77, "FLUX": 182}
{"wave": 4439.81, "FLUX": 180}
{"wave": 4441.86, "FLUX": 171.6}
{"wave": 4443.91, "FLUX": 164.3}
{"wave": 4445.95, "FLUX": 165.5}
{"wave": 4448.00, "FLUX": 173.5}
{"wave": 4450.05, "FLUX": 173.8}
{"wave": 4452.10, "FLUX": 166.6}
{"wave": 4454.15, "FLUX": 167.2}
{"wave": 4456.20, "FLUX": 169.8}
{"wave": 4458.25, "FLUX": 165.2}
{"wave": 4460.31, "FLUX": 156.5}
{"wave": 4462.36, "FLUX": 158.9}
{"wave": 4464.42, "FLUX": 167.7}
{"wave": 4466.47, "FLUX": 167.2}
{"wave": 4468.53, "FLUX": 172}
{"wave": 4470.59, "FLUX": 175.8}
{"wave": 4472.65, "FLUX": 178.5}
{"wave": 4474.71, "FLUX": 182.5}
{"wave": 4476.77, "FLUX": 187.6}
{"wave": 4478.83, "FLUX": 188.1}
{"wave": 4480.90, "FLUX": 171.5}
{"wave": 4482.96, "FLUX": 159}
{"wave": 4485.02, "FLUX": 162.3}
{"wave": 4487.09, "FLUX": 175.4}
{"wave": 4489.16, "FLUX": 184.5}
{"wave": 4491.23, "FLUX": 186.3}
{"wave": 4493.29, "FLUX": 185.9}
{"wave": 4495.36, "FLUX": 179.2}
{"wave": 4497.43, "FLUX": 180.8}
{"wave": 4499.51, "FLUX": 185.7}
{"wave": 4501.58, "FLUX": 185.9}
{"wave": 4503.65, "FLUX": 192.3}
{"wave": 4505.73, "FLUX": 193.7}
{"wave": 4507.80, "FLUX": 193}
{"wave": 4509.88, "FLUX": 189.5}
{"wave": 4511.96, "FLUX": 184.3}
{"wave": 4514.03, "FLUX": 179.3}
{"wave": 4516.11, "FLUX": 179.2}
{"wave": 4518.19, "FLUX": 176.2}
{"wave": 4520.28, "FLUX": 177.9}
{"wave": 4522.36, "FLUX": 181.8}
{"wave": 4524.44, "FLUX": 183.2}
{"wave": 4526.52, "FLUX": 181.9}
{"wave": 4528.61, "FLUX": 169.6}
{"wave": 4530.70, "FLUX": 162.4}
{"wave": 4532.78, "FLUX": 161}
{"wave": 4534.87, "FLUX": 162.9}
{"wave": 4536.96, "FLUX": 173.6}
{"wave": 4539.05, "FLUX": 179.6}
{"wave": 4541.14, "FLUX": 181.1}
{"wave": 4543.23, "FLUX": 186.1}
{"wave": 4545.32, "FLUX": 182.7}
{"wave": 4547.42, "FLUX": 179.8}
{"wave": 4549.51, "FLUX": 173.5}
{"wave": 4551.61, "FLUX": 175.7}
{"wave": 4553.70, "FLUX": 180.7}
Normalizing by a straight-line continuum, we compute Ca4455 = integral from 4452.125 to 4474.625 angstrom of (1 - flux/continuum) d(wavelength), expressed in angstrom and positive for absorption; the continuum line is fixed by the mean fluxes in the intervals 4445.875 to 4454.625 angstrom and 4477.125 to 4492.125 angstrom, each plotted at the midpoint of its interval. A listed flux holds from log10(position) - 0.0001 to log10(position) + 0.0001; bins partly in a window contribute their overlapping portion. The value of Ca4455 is 0.5 angstrom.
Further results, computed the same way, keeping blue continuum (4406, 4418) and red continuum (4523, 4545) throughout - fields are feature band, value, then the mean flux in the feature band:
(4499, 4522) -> -1.80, 185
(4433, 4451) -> -1.02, 172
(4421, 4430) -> -0.59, 172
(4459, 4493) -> -1.27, 174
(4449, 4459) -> -0.25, 169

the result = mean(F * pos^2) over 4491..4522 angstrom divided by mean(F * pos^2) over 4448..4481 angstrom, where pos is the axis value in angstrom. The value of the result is 1.1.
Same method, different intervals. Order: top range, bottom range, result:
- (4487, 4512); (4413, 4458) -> 1.13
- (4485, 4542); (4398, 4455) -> 1.12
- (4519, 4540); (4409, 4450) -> 1.07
